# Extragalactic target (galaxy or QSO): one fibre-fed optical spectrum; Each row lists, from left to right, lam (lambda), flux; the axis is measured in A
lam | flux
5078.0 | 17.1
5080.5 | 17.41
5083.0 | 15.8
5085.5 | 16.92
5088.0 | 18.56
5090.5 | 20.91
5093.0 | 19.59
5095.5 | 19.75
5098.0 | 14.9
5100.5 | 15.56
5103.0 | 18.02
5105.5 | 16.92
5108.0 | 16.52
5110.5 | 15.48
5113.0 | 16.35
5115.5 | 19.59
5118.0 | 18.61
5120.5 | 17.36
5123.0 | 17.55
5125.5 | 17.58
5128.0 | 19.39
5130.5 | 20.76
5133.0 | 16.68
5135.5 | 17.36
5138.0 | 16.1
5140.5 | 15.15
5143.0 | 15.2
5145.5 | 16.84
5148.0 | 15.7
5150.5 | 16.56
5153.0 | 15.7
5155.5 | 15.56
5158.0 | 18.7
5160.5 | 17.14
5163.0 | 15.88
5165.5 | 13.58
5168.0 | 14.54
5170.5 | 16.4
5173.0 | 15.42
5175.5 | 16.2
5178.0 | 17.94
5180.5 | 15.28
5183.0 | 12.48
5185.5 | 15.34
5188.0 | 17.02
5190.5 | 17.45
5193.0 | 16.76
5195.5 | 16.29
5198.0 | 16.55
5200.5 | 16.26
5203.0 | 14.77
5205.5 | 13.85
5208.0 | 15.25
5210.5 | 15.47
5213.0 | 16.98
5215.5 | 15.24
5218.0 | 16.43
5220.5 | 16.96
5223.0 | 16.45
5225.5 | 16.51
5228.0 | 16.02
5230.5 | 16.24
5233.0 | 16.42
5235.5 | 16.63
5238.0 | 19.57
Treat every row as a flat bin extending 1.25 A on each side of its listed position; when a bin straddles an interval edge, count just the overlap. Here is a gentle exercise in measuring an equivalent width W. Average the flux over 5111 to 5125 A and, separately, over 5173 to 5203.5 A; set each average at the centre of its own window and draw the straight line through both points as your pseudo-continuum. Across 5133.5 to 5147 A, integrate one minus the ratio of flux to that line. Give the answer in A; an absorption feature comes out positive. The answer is 0.8 A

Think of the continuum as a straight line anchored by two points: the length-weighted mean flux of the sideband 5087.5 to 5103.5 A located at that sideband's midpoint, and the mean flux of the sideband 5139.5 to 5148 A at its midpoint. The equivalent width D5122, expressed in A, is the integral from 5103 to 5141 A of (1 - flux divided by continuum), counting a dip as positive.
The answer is -1.5 A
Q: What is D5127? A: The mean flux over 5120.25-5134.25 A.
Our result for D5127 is 18.3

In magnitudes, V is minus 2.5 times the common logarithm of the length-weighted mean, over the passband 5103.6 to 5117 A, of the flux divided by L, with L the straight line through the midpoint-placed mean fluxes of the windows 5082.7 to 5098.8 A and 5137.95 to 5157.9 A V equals 0.03 mag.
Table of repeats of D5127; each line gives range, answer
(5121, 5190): 16.4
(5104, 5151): 17.2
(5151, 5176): 15.9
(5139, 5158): 16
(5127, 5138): 18.3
